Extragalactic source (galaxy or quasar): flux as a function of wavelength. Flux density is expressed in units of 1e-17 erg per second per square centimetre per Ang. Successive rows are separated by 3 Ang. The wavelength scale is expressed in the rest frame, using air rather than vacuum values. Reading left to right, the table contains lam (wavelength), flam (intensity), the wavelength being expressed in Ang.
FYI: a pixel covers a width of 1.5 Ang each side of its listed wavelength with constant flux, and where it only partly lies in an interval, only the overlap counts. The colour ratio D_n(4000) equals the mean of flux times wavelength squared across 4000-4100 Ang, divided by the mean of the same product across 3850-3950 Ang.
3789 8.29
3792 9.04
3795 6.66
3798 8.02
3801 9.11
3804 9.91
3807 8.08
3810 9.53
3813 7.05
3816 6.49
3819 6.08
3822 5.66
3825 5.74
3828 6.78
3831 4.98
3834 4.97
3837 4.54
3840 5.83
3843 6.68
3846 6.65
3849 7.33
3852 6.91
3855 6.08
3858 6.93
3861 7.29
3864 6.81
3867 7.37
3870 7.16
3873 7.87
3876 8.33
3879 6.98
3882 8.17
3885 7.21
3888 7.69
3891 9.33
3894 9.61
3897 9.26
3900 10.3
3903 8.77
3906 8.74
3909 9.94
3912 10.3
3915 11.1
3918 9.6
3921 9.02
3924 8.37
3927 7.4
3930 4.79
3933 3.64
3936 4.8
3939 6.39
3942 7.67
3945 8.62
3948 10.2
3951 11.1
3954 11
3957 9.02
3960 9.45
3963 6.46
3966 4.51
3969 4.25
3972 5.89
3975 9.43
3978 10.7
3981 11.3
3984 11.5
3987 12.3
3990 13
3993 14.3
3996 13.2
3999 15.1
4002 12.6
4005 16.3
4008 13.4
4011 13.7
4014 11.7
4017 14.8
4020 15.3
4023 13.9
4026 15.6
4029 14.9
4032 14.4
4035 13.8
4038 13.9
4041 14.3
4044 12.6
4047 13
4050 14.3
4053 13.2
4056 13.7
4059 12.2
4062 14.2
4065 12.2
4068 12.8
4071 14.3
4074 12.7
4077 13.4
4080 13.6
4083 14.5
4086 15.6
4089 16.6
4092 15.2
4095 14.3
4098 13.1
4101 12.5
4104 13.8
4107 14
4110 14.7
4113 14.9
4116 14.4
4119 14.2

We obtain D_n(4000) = 1.89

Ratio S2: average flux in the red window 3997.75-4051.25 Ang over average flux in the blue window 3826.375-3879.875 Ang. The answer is 2.12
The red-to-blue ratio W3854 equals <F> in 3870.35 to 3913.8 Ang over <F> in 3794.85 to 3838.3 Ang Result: 1.26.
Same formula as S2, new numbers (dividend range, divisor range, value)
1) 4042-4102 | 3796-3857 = 2.01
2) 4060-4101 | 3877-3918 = 1.54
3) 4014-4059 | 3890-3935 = 1.62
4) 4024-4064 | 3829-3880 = 2.09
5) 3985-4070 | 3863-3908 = 1.66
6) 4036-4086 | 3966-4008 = 1.19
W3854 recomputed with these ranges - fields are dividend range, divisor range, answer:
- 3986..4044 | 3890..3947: 1.69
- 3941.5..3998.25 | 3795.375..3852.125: 1.43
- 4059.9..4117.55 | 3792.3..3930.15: 1.83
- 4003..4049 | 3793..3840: 2.04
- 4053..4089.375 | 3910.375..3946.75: 1.79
